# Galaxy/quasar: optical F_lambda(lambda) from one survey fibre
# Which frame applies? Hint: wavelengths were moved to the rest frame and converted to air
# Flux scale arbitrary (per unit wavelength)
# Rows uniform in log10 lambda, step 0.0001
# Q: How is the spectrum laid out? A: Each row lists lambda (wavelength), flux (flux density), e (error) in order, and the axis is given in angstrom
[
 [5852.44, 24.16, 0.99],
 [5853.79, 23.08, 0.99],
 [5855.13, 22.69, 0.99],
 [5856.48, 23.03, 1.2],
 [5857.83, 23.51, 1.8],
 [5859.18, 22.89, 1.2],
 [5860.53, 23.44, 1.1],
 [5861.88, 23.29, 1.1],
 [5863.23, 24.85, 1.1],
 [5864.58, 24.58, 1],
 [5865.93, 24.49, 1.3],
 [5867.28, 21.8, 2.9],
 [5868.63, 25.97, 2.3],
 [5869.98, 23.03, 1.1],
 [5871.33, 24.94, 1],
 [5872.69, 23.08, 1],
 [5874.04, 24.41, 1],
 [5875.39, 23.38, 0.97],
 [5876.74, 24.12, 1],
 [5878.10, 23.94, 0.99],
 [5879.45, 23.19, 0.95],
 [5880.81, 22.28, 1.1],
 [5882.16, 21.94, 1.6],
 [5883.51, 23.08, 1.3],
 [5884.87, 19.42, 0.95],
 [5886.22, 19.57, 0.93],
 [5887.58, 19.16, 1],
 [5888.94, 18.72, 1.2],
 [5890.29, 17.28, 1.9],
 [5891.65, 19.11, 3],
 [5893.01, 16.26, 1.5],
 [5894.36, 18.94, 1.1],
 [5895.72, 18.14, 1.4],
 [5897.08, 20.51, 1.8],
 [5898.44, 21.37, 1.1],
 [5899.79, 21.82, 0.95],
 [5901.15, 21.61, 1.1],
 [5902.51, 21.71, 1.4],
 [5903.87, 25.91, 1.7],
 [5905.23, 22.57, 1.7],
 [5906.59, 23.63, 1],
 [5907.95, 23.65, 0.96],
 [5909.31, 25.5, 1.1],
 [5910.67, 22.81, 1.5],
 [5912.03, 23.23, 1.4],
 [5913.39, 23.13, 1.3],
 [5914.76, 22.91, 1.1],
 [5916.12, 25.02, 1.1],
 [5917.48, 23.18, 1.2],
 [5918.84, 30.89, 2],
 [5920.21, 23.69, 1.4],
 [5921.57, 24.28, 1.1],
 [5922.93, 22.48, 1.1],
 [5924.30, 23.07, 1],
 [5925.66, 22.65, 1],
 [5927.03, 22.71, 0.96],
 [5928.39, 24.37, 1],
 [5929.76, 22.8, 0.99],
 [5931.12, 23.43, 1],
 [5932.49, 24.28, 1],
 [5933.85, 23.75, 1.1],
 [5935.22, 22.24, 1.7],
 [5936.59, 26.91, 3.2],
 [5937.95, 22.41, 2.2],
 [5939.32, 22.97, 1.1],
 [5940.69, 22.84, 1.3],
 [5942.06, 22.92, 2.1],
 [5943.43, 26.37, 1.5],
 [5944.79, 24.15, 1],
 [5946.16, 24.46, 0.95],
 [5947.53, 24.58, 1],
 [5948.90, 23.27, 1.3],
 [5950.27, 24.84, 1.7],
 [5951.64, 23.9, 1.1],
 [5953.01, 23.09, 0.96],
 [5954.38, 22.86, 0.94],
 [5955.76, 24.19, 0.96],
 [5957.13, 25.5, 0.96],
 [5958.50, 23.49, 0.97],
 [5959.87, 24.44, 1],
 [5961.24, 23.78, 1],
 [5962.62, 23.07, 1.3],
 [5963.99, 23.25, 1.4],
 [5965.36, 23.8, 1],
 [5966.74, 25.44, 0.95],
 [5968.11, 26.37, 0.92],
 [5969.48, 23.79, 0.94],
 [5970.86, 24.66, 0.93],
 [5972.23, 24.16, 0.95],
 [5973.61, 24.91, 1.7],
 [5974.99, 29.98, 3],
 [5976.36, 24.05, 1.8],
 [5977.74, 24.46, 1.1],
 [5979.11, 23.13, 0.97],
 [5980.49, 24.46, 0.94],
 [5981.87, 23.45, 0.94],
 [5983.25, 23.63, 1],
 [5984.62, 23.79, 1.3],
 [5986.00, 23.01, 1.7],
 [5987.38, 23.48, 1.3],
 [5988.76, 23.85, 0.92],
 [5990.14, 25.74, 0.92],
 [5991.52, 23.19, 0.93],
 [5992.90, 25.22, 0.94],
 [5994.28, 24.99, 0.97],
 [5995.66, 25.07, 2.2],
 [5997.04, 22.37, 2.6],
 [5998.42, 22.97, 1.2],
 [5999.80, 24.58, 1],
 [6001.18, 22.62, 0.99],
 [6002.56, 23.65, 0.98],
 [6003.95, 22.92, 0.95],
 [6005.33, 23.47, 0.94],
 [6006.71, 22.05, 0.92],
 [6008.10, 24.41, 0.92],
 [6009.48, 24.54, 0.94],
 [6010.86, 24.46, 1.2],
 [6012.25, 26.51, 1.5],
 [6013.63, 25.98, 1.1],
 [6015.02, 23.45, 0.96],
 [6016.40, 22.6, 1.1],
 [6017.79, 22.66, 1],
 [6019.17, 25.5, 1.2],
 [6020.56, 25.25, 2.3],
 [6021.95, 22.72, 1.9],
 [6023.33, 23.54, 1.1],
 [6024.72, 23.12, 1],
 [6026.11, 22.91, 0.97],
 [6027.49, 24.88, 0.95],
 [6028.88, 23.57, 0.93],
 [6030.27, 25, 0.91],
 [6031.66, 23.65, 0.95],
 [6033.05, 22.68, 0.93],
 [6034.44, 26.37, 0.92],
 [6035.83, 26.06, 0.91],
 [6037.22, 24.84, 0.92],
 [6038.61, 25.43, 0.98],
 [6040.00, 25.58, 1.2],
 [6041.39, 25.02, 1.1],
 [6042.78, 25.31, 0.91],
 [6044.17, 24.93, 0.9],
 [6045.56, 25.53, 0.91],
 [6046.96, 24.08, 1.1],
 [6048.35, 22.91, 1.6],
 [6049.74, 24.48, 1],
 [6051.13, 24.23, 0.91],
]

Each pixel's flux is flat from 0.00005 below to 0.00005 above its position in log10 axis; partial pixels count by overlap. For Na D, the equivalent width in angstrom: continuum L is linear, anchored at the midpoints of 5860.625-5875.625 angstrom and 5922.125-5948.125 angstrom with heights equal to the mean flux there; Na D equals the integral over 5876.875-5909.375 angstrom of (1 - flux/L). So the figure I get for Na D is 3.6 angstrom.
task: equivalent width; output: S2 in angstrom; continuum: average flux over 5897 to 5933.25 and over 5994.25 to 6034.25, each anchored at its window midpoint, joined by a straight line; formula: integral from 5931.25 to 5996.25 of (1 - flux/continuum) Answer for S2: -1.4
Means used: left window 23.5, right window 23.9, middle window 24.2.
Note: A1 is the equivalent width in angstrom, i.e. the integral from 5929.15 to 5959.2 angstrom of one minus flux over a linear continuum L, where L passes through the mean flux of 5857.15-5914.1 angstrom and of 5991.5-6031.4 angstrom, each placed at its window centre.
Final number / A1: -1.1 angstrom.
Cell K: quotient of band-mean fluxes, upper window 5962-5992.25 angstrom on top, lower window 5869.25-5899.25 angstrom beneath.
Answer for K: 1.1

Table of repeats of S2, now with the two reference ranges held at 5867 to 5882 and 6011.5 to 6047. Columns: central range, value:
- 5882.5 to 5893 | 1.9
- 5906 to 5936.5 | 0.0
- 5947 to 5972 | 0.0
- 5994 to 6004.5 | 0.3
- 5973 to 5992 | -0.1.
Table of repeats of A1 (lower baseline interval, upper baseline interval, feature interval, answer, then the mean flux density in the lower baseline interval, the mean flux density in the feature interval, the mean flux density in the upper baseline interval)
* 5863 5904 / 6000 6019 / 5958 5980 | -1.28 angstrom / 21.8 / 24.6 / 23.9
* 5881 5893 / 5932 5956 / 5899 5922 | -2.59 angstrom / 19.7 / 23.8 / 23.9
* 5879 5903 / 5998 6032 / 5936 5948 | -1.35 angstrom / 20.2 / 24.2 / 23.9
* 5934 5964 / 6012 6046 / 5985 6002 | 0.22 angstrom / 23.9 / 23.9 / 24.5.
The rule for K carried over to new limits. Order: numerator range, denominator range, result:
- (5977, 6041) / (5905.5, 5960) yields 1.01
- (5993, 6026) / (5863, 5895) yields 1.09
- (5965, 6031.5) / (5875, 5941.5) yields 1.07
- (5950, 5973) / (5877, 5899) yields 1.19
